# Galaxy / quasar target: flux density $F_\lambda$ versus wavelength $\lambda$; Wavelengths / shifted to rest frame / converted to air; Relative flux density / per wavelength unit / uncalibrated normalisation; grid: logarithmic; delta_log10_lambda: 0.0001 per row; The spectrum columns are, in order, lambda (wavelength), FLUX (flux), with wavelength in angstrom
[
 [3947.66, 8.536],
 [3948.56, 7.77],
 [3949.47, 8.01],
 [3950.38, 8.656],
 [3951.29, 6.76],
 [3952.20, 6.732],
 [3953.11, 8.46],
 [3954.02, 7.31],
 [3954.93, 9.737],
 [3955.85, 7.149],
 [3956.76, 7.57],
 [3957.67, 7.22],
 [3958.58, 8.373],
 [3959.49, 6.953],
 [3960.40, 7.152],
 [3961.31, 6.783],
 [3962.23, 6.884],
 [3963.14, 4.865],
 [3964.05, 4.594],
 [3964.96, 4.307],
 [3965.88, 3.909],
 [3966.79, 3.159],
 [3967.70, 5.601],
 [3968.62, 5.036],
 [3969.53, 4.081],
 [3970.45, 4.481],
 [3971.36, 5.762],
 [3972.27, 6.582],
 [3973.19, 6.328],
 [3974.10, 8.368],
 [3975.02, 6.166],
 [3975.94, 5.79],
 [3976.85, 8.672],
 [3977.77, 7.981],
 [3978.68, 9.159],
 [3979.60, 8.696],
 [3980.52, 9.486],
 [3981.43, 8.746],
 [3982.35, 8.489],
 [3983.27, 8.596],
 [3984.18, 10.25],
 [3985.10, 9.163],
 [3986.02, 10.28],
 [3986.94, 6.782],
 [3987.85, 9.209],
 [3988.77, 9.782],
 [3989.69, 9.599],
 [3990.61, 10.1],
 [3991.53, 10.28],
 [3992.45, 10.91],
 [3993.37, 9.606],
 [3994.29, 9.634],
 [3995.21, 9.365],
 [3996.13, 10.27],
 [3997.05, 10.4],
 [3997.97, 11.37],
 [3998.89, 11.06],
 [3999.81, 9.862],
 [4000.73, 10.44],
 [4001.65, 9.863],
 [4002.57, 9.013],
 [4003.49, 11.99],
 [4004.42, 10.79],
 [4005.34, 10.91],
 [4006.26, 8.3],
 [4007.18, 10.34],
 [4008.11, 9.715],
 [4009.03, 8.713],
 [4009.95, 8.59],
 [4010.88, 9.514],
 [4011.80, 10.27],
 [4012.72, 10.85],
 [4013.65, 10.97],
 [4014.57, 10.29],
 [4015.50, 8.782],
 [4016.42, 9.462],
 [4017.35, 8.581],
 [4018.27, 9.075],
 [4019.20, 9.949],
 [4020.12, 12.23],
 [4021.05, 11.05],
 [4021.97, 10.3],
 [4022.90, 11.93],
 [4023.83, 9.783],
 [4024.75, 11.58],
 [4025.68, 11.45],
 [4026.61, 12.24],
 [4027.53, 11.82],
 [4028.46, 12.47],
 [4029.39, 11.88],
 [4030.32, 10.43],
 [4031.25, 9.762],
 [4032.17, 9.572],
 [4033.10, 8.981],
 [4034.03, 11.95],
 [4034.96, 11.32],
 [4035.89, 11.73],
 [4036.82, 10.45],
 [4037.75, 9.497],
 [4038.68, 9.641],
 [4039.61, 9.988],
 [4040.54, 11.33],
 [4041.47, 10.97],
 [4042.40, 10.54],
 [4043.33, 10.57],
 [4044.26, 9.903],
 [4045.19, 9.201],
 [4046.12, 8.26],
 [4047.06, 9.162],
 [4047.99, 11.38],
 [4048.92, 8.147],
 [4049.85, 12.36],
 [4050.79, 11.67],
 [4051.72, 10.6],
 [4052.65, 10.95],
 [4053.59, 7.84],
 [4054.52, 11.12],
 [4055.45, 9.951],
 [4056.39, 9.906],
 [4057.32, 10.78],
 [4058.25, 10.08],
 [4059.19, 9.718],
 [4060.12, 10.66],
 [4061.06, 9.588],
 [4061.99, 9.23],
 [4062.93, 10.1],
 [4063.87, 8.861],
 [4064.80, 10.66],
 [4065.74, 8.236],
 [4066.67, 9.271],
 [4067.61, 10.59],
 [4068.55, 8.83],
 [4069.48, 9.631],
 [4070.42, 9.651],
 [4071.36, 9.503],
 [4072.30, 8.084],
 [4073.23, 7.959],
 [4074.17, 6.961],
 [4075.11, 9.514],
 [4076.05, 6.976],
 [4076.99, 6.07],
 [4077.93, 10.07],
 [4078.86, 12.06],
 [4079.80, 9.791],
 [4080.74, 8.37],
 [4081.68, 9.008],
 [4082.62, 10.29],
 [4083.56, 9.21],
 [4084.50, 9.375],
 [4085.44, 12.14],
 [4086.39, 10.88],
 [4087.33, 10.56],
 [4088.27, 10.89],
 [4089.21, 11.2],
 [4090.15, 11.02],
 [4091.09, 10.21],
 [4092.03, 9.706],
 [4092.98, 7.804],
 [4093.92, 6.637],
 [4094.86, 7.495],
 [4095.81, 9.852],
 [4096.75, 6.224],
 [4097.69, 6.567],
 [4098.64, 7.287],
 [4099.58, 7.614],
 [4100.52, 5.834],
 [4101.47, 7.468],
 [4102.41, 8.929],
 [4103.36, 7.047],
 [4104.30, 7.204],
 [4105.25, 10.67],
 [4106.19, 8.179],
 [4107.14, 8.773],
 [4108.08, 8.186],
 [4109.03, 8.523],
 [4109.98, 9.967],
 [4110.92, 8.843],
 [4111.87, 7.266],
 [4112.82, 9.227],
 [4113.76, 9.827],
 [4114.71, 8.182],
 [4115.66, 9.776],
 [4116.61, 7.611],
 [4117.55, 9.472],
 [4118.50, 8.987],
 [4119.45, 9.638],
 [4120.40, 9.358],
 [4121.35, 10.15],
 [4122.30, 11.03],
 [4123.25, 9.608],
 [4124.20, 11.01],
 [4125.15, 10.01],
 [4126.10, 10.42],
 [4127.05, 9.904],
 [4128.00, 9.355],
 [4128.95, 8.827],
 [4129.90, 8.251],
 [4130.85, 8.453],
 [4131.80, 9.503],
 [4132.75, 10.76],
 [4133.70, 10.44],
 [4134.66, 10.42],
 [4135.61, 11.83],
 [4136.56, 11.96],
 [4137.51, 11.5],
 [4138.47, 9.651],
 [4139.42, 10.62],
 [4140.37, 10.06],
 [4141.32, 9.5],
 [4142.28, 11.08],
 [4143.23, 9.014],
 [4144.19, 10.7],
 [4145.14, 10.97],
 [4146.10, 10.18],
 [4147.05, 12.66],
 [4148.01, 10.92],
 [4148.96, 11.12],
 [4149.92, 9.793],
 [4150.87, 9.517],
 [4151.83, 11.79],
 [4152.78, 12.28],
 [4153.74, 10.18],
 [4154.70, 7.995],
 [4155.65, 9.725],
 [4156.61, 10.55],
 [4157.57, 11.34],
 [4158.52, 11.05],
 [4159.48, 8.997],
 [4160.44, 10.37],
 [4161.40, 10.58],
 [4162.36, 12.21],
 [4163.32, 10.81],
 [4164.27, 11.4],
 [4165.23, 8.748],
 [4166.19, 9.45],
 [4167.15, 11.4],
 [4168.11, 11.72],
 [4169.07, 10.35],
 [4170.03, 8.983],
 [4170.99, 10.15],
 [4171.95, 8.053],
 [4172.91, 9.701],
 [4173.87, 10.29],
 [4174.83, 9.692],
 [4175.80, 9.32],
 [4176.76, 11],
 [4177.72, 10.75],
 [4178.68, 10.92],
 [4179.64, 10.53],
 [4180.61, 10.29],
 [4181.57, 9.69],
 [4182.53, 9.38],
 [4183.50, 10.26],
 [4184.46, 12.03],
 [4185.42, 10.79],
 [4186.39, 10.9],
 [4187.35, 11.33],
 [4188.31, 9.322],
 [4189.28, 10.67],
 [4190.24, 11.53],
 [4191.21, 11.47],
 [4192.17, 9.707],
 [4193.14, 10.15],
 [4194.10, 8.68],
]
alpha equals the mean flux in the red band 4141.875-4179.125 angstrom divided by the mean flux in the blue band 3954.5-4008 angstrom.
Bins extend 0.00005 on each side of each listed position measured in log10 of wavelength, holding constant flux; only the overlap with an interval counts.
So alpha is 1.3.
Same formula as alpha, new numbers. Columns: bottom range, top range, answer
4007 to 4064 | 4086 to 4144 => 0.90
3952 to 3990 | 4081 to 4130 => 1.25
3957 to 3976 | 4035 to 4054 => 1.75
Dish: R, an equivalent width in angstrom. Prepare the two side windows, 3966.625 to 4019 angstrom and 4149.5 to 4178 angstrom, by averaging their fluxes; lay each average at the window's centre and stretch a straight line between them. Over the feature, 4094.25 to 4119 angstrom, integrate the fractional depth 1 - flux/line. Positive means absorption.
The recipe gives 3.9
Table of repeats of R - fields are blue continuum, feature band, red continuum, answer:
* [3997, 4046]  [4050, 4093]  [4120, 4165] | 2.7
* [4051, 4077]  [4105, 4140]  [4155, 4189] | 1.0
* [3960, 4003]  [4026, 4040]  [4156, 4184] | -3.5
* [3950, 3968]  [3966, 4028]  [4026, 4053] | -4.8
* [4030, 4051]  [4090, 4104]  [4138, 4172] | 3.3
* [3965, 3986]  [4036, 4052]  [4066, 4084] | -3.5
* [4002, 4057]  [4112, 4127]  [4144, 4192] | 1.2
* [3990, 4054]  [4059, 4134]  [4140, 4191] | 9.0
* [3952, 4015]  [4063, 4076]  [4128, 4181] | 0.5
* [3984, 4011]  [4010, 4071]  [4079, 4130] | -4.5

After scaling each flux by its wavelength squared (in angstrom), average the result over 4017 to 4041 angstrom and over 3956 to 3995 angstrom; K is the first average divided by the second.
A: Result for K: 1.46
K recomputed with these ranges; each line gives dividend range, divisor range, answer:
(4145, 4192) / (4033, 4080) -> 1.13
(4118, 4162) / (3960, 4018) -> 1.30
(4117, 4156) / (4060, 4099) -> 1.14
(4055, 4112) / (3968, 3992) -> 1.19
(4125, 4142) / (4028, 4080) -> 1.06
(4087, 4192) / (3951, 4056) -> 1.14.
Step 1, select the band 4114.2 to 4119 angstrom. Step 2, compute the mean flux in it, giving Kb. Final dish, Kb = 8.81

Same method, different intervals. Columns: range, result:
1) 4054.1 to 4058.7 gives 10.4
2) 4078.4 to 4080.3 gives 10.9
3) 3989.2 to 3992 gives 9.98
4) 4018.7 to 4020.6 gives 11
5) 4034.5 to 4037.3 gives 11.2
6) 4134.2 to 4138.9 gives 11.1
